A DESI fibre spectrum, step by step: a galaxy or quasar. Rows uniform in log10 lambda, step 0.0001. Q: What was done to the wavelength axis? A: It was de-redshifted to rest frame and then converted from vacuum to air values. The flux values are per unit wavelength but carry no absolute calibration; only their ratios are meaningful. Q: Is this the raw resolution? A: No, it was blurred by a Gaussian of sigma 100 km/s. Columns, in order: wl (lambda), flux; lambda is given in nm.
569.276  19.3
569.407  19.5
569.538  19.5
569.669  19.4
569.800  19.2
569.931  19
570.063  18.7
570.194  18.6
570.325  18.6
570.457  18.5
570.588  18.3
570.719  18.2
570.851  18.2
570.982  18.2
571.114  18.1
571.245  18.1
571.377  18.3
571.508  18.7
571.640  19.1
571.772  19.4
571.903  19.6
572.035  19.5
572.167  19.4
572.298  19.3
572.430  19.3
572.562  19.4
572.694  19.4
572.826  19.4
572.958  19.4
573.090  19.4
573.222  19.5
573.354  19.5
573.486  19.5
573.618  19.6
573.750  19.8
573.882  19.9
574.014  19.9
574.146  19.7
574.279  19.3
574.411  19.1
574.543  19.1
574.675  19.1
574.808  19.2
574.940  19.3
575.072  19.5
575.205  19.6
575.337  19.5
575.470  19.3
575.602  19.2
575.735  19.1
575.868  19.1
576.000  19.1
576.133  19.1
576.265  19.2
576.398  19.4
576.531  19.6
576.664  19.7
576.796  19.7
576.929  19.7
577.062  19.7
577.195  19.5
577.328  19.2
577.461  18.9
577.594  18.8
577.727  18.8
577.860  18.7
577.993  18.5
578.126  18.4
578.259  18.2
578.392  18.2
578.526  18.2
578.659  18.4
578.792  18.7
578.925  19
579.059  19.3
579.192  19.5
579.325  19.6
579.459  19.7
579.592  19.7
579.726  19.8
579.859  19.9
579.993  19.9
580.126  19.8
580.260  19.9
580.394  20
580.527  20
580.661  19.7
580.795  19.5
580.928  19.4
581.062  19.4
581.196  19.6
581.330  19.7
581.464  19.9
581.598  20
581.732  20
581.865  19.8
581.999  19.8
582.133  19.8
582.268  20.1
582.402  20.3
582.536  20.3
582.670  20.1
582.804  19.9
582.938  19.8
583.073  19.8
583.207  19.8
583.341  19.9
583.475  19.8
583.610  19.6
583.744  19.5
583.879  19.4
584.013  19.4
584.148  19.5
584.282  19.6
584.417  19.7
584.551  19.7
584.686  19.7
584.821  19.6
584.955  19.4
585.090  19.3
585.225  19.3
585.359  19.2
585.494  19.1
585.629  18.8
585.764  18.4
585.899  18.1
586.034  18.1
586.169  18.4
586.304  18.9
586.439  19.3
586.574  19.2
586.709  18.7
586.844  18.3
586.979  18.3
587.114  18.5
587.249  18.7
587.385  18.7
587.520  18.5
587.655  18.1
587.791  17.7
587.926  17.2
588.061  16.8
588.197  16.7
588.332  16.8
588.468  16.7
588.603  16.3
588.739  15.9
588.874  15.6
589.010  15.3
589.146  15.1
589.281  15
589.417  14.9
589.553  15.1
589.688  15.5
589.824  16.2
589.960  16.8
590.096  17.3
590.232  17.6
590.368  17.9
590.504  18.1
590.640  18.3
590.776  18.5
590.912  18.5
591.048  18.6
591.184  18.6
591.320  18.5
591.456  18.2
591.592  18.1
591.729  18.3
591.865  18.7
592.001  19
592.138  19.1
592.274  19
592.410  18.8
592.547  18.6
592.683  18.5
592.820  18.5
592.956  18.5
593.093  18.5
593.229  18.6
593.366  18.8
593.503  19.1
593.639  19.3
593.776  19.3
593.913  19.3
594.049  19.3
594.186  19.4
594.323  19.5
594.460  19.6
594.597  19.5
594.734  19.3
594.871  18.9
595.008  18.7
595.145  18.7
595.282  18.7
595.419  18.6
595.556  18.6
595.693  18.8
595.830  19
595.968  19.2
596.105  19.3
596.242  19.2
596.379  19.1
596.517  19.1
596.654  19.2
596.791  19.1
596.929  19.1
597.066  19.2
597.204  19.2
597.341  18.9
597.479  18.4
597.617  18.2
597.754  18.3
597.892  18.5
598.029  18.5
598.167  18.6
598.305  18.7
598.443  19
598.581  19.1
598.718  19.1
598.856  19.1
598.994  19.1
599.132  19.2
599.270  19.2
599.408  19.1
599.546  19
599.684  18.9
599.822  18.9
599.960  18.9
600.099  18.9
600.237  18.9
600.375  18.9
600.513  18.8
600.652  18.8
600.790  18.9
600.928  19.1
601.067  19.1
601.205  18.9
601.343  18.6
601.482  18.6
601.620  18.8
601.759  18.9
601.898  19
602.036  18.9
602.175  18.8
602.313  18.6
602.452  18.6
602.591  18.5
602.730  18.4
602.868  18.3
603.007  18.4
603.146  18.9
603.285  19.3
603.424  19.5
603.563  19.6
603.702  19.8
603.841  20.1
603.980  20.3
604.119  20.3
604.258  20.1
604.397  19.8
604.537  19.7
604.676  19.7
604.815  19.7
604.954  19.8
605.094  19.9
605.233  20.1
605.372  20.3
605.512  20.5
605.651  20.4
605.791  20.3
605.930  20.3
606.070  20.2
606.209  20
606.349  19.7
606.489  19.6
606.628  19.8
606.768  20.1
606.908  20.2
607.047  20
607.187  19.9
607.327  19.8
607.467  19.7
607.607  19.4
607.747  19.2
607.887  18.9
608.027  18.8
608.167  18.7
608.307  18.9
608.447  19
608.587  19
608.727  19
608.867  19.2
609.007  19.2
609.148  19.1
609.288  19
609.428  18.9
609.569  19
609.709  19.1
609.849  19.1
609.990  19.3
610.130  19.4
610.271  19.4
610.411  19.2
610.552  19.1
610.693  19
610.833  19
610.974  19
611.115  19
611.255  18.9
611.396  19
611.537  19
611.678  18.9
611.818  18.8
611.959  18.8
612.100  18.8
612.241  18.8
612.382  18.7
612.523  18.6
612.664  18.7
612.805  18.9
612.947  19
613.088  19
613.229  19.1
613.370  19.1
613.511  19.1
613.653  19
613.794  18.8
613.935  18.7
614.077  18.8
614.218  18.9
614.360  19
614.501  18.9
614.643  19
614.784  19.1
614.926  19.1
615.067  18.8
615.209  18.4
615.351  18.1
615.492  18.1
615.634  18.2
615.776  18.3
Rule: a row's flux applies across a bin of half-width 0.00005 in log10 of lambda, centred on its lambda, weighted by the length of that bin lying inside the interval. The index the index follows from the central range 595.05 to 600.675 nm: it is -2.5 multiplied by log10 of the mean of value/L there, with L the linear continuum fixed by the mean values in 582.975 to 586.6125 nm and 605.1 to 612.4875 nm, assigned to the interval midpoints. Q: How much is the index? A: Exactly 0.024 mag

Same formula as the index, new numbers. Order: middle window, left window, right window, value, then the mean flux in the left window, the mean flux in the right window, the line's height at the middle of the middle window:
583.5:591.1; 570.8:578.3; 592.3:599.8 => 0.062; 19.2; 18.9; 19.1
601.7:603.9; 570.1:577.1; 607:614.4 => 0.006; 19.2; 19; 19.1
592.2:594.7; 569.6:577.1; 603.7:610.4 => 0.024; 19.2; 19.6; 19.4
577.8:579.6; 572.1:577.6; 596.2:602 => 0.027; 19.4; 18.9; 19.3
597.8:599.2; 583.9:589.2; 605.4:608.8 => 0.010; 18.2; 19.6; 19.1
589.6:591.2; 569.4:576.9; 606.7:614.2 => 0.091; 19.2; 19.1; 19.1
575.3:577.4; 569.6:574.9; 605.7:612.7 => -0.014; 19.1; 19.3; 19.1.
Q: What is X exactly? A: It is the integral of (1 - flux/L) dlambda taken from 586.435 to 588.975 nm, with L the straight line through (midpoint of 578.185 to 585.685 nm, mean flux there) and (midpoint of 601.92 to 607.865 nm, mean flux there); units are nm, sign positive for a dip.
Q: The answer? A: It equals 0.25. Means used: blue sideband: 19.6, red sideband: 19.6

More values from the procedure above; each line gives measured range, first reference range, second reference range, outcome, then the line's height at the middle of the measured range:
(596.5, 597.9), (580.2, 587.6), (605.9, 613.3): 0.03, 19.3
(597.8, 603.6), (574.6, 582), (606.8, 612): 0.10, 19.2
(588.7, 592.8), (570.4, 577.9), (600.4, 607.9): 0.40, 19.3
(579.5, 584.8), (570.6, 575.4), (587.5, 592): -0.50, 18.1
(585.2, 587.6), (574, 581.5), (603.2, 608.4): 0.10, 19.5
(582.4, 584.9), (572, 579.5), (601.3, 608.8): -0.06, 19.3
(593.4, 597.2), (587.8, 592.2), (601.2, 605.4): -0.23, 18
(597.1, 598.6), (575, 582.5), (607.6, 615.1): 0.04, 19.2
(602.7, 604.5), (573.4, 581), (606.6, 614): -0.03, 19.2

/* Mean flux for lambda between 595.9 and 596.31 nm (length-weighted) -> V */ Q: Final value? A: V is 19.3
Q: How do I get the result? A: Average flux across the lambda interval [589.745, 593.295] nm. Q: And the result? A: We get 18.3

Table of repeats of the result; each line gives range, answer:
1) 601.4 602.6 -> 18.7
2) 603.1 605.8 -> 19.9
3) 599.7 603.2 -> 18.8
